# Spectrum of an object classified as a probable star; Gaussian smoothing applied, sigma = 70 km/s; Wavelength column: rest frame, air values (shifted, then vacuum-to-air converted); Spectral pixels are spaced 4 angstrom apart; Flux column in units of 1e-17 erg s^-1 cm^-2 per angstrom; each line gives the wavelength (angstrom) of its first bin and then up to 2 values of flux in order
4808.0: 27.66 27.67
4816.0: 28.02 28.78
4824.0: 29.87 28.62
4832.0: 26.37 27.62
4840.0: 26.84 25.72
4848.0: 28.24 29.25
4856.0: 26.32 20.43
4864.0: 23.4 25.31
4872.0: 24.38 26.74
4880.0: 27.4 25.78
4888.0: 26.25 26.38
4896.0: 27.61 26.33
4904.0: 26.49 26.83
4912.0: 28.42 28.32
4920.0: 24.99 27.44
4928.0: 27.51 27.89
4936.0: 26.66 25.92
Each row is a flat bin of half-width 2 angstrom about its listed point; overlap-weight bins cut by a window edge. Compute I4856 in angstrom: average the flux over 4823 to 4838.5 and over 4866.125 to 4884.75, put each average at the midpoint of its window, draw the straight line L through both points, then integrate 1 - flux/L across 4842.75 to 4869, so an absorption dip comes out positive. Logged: 1.28 angstrom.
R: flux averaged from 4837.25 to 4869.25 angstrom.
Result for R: 25.7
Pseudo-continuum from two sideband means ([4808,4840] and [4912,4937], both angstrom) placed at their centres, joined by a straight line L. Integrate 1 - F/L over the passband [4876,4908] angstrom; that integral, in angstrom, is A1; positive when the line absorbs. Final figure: 1.0 angstrom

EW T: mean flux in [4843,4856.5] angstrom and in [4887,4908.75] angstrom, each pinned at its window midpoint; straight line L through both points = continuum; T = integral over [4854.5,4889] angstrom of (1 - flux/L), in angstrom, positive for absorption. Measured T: 2.68 angstrom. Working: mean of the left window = 27.6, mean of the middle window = 25.1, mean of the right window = 26.7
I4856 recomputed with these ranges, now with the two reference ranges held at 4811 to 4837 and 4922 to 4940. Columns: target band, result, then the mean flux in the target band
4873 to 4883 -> 0.37 angstrom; 26.7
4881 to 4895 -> 0.64 angstrom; 26.3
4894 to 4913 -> 0.27 angstrom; 27.1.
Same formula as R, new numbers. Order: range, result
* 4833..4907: 26.2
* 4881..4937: 26.9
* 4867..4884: 26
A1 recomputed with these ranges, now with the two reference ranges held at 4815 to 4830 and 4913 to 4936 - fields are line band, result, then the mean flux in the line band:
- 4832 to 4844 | 0.8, 26.8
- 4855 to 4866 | 2.0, 23.1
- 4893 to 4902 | 0.2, 26.9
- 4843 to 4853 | 0.2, 27.8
